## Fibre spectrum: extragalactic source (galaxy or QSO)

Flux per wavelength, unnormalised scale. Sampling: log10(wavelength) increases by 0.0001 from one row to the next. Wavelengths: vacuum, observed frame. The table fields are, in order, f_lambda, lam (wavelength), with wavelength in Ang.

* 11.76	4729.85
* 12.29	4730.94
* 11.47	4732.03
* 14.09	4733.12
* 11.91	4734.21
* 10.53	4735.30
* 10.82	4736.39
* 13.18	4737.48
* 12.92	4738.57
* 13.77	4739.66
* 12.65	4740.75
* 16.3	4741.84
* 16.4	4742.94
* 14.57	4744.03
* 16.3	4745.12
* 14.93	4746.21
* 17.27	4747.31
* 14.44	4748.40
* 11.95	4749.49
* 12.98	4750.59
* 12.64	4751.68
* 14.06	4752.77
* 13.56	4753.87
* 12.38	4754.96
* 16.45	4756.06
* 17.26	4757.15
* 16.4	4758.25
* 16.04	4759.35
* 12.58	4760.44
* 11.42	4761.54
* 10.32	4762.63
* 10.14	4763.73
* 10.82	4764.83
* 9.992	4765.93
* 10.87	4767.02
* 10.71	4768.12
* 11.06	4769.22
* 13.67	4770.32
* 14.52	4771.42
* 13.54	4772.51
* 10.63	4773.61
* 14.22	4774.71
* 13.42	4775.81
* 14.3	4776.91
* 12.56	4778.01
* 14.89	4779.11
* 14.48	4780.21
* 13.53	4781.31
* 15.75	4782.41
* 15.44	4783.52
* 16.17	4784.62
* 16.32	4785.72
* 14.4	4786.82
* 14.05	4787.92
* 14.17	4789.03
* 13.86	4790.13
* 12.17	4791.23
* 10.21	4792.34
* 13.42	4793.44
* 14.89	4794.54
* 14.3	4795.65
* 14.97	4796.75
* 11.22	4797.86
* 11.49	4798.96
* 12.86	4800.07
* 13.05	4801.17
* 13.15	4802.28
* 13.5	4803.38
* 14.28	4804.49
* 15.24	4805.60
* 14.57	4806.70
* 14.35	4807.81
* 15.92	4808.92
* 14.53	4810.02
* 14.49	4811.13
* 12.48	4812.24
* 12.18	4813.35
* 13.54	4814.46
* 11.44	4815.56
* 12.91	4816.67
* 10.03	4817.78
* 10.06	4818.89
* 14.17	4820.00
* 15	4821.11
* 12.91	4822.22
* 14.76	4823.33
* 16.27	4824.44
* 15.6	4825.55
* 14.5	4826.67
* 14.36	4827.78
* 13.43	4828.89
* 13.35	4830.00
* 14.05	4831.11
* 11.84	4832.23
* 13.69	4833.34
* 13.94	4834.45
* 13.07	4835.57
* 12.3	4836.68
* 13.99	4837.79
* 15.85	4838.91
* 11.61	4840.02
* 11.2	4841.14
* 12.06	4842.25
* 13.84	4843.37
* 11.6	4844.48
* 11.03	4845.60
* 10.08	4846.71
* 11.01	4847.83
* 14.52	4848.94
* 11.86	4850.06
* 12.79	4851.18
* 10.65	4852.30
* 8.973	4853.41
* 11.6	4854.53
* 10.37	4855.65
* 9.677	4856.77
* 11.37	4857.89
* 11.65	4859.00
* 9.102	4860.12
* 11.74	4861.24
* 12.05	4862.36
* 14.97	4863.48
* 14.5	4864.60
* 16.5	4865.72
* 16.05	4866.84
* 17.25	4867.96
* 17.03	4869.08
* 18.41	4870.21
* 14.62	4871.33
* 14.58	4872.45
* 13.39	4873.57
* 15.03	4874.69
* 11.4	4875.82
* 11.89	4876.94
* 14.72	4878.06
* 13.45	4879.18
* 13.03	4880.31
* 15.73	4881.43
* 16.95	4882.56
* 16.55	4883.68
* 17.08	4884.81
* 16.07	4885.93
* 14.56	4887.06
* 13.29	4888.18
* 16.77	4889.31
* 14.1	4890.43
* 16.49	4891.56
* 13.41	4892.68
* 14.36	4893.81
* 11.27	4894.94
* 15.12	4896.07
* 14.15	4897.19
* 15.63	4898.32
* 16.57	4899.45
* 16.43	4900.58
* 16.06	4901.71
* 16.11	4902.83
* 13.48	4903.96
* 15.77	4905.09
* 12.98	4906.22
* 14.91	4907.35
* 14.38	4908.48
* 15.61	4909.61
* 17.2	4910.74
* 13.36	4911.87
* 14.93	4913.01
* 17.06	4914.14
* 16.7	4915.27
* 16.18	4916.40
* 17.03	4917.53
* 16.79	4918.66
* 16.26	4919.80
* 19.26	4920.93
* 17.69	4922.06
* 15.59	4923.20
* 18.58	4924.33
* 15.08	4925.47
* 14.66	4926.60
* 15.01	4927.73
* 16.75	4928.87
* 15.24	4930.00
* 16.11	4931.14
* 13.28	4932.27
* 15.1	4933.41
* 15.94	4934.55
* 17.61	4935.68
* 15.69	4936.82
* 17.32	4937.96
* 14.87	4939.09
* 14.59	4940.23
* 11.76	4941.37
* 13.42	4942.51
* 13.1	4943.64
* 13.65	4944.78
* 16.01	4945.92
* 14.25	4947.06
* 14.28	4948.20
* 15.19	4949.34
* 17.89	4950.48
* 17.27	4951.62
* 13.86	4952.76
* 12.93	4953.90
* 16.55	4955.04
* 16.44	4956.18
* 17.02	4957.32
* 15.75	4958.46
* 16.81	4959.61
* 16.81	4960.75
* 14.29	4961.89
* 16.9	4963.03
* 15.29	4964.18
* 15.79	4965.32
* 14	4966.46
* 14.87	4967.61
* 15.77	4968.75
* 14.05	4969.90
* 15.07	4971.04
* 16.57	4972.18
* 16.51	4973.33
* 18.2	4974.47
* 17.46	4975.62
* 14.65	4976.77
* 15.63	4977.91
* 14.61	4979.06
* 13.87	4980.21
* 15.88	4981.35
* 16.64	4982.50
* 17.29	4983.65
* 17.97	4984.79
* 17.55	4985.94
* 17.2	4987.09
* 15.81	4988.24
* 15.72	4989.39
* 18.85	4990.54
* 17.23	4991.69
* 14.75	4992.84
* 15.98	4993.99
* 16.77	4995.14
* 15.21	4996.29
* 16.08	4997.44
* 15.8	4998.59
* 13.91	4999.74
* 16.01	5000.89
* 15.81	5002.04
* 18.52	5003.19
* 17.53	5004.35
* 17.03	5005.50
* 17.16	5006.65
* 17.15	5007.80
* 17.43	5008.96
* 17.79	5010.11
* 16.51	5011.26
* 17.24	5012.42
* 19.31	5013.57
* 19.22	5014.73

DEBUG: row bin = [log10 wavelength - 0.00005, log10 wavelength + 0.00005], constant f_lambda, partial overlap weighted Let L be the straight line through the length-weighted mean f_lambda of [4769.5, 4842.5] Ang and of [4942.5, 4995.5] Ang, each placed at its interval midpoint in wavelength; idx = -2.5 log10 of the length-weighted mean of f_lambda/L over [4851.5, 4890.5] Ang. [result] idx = 0.05 mag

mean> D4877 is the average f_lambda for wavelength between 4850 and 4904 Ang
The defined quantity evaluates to 14.1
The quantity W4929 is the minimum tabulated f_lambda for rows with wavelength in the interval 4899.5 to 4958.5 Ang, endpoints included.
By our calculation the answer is 11.76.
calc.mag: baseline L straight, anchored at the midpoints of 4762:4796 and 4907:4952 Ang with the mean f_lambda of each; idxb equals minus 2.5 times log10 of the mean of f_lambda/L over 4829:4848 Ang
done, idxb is 0.12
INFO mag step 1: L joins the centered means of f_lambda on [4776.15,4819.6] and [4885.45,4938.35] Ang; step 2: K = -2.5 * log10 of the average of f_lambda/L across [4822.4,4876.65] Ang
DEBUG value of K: 0.10 mag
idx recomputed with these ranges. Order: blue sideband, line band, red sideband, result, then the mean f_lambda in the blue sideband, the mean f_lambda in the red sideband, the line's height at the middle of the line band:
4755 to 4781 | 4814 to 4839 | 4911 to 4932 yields 0.061 mag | 13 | 16.2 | 14.3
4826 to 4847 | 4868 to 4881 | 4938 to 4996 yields -0.053 mag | 13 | 15.7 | 13.8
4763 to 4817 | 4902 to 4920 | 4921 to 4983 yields -0.039 mag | 13.4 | 15.5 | 15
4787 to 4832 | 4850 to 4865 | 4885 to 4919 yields 0.248 mag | 13.5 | 15.2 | 14.4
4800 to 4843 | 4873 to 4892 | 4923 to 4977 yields -0.020 mag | 13.5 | 15.5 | 14.5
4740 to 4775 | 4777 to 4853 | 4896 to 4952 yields 0.060 mag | 13.5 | 15.6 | 14.2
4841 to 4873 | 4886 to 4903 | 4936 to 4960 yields -0.088 mag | 12.8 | 15.2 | 13.8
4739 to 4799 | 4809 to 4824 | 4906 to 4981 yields 0.088 mag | 13.7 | 15.6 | 14.2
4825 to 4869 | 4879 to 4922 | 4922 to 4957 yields -0.086 mag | 12.8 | 15.3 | 14.3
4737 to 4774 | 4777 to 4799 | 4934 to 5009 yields -0.013 mag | 13.4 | 15.9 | 13.8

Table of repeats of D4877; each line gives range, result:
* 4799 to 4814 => 13.8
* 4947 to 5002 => 15.9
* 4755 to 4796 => 13.5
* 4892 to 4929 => 15.6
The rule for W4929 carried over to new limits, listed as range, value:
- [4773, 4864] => 8.973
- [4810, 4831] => 10.03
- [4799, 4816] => 11.44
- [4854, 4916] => 9.102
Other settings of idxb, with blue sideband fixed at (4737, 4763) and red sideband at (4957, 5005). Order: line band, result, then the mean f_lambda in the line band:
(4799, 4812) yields 0.05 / 14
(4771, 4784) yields 0.04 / 13.9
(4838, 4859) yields 0.27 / 11.7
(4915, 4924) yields -0.09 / 17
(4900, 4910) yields 0.03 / 15.1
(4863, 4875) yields -0.03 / 15.7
